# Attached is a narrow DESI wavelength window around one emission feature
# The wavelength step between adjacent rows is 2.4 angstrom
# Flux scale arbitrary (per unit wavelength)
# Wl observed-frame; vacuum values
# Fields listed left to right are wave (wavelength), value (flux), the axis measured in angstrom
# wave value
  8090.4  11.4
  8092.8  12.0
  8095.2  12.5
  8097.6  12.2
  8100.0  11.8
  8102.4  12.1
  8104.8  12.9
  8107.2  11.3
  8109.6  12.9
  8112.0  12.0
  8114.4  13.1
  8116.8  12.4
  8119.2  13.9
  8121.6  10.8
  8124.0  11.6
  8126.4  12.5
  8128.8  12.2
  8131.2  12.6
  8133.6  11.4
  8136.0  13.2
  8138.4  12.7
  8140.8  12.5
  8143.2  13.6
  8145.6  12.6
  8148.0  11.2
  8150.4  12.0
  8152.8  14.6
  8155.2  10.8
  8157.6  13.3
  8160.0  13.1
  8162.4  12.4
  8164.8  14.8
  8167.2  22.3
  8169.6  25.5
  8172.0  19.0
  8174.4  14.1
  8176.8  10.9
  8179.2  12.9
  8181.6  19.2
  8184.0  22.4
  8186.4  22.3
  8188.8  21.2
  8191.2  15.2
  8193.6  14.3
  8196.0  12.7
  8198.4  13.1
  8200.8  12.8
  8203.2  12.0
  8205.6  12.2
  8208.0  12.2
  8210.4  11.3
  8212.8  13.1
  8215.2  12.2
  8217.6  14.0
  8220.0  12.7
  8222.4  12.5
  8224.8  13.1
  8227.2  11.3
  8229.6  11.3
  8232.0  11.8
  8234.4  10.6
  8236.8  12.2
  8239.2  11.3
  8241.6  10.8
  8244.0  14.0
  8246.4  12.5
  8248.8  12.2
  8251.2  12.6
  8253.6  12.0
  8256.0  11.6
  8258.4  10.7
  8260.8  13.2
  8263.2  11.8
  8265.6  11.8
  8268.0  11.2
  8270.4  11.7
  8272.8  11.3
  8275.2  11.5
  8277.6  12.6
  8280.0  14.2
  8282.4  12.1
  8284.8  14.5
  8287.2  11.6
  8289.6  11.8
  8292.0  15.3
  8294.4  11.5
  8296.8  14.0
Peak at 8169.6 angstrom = [S II]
